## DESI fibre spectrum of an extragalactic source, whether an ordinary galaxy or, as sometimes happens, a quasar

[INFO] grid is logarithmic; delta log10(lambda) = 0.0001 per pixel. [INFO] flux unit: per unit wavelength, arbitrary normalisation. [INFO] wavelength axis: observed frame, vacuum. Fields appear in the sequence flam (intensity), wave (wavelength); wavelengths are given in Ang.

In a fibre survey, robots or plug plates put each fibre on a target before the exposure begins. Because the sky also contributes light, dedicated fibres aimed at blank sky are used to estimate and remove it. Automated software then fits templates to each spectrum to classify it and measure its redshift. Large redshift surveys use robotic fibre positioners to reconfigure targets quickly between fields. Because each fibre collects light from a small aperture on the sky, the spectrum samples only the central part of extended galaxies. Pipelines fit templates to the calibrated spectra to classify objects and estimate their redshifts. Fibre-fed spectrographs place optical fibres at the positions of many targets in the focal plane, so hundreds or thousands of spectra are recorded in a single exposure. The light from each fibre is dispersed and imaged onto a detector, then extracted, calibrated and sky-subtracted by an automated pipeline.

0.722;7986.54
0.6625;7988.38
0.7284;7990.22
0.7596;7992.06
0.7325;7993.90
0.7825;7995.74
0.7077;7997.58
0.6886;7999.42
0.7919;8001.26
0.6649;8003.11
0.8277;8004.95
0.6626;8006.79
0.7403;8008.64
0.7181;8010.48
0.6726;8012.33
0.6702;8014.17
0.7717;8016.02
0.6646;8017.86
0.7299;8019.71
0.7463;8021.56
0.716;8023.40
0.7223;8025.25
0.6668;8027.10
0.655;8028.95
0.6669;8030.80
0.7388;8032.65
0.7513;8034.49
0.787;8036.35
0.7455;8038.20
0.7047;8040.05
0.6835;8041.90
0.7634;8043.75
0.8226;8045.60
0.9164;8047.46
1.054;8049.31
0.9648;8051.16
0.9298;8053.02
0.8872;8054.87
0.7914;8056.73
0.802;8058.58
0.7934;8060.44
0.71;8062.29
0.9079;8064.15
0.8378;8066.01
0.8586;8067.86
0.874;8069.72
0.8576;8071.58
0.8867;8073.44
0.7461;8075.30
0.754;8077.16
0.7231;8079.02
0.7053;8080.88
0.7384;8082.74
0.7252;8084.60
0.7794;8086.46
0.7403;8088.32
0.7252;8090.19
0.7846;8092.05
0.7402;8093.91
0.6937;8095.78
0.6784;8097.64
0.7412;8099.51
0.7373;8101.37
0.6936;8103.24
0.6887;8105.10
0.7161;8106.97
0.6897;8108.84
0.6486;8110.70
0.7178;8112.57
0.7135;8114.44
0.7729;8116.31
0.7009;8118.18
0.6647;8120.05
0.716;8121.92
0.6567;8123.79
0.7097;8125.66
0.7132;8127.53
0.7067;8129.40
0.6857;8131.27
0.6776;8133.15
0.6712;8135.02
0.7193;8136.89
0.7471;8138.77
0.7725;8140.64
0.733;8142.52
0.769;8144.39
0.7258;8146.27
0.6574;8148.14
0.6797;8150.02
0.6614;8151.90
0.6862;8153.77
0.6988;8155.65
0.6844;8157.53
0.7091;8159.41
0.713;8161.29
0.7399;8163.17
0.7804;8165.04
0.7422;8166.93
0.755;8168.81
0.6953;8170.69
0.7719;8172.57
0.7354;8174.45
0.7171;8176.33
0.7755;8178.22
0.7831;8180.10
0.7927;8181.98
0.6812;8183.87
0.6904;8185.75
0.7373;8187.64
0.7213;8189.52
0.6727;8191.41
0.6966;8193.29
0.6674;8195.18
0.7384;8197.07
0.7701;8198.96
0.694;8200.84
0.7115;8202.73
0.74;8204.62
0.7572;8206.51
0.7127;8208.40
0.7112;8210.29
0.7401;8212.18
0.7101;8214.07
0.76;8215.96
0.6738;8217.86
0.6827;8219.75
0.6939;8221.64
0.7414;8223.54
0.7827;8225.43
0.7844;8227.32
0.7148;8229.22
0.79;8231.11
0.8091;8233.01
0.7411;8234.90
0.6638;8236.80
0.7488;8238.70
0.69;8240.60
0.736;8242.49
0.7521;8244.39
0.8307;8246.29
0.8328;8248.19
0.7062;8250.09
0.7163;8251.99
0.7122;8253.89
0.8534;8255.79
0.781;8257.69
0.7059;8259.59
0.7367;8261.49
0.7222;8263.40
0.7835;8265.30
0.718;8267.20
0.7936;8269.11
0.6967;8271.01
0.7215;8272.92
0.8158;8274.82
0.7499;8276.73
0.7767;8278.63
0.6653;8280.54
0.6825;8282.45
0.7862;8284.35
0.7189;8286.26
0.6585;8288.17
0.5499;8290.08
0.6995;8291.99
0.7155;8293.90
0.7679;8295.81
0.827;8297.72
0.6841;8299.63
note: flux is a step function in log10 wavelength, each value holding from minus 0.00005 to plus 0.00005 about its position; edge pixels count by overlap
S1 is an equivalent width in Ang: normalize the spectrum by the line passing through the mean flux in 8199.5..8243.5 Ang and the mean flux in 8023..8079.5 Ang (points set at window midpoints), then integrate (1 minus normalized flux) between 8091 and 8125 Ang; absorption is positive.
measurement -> 3.0 Ang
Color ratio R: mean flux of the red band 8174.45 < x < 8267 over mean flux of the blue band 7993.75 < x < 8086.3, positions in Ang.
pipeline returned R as 1.0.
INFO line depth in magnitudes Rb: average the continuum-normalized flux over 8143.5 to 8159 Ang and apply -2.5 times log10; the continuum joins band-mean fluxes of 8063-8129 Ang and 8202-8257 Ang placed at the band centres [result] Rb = 0.07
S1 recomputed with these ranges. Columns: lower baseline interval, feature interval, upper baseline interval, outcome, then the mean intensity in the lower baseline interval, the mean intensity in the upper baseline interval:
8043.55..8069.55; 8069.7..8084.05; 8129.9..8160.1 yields 0.85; 0.863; 0.705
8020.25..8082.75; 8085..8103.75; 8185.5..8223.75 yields 0.94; 0.792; 0.715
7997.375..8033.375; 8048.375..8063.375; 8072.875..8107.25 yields -2.96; 0.711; 0.736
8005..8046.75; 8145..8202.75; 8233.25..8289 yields 1.20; 0.721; 0.742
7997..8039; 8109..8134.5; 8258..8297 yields 0.79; 0.718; 0.725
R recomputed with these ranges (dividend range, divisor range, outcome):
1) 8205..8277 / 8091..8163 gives 1.05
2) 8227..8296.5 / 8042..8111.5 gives 0.94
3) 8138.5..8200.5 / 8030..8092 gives 0.91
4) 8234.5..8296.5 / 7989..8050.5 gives 0.99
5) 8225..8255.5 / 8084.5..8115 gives 1.05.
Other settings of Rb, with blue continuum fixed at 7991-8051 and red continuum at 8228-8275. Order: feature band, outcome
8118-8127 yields 0.086 mag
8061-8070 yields -0.122 mag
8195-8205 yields 0.038 mag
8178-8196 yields 0.042 mag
